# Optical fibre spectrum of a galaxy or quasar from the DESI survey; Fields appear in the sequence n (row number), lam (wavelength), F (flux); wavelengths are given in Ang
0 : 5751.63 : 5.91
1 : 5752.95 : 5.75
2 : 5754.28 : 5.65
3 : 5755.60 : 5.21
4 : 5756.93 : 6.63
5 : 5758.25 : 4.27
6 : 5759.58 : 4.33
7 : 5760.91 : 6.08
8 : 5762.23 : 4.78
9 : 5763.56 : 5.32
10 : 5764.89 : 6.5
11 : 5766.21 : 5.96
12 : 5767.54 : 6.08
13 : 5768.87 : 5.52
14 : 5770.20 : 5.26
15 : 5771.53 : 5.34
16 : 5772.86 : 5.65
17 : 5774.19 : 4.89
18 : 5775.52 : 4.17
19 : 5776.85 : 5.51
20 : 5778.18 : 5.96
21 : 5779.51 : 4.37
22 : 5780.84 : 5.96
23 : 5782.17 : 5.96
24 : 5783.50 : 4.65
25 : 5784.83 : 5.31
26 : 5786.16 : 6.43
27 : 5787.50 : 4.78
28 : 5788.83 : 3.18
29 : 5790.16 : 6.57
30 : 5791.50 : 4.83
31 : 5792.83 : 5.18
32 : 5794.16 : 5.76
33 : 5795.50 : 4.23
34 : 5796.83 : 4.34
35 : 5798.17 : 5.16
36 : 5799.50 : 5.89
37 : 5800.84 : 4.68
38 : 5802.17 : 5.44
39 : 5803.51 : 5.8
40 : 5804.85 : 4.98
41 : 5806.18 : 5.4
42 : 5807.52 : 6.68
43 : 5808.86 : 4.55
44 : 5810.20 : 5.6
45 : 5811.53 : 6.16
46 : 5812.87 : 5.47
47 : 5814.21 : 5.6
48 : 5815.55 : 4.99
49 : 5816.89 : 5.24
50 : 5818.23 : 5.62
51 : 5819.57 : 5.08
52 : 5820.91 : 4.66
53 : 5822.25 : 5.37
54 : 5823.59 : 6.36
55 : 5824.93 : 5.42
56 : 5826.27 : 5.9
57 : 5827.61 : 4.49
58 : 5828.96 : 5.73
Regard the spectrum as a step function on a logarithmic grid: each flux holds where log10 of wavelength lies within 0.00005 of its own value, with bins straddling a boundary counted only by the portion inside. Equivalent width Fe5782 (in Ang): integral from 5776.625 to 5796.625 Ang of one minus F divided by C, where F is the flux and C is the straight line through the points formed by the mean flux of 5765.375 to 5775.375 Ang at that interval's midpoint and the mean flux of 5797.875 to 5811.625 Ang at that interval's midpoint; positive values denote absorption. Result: 0.93 Ang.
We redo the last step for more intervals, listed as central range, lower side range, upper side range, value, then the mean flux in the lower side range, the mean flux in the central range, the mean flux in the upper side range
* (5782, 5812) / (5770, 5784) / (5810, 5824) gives 0.47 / 5.25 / 5.27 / 5.45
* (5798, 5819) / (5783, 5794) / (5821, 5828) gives -0.48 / 5.15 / 5.46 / 5.48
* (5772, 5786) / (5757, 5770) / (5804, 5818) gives 0.48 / 5.48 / 5.29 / 5.48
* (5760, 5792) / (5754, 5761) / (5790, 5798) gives -1.24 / 5.29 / 5.37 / 5.06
